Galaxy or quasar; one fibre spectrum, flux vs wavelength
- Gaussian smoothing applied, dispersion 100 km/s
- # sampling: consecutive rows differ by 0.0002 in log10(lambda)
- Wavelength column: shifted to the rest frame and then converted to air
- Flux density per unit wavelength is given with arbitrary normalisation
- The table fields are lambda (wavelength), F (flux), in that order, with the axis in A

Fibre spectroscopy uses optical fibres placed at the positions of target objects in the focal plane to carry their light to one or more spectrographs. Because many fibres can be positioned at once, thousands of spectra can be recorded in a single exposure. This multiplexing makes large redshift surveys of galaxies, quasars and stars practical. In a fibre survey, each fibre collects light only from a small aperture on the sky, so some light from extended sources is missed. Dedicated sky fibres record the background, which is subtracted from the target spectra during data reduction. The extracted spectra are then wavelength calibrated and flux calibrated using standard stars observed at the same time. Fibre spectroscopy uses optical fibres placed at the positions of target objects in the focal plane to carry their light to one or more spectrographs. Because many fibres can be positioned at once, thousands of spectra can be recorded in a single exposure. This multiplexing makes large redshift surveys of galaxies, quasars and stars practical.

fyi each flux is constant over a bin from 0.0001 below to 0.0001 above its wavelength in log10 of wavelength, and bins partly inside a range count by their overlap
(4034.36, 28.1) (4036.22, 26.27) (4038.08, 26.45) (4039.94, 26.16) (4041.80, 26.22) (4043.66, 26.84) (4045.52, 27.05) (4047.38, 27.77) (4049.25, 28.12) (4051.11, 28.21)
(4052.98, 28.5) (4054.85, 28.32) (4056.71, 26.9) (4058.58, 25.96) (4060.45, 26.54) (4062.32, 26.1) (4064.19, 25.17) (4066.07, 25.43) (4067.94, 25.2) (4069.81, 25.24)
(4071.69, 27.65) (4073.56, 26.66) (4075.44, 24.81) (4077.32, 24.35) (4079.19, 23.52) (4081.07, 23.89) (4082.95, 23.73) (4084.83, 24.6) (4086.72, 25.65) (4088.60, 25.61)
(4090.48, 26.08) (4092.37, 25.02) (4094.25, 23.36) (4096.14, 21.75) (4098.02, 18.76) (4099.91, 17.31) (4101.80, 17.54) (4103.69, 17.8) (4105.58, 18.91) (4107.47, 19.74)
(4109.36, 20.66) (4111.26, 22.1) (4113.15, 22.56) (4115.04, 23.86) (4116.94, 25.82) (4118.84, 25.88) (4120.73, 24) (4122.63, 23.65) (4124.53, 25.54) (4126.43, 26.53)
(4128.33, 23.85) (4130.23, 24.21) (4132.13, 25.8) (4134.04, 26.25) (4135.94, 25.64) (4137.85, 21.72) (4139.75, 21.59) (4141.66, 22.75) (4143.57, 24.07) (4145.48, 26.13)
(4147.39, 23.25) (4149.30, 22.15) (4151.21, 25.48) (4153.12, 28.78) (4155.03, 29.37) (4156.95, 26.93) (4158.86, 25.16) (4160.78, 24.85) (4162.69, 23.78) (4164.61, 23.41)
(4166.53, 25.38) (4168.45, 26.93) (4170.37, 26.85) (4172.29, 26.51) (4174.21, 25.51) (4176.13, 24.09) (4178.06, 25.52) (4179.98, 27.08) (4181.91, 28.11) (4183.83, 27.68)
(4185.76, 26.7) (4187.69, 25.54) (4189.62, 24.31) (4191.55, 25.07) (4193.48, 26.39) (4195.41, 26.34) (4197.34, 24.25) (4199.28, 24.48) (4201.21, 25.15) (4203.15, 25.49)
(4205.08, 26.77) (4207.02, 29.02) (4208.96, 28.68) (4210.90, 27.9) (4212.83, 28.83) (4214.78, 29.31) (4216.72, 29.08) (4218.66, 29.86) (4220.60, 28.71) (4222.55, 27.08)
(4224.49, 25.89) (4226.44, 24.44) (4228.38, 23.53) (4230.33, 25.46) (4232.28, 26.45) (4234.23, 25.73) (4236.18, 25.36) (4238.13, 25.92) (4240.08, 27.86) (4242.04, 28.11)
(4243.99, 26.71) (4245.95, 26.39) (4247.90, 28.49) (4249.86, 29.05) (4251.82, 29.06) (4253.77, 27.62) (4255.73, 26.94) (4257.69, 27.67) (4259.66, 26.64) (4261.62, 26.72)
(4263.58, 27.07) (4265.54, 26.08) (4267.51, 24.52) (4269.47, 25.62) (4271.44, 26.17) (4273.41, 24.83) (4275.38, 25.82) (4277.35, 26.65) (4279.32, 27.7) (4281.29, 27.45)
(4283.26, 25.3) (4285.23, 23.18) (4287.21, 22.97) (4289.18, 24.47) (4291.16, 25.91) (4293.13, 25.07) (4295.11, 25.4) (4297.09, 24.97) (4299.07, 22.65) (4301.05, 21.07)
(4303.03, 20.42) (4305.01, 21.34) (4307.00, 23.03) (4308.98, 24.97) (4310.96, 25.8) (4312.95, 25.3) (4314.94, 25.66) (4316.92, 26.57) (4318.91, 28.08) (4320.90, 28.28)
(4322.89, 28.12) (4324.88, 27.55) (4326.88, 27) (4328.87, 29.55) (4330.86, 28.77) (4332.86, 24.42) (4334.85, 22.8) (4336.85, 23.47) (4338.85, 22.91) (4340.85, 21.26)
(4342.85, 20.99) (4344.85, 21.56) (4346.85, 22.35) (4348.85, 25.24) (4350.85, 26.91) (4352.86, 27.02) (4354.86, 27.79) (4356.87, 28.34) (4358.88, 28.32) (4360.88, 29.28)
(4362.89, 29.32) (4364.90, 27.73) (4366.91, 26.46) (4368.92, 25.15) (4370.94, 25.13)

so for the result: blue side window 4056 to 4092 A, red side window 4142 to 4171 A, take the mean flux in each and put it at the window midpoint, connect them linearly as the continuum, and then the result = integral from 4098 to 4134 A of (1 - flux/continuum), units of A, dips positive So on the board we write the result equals 4.1 A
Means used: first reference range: 25.4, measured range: 22.5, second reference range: 25.4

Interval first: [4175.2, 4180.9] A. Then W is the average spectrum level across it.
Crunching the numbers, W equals 25.6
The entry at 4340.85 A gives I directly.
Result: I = 21.26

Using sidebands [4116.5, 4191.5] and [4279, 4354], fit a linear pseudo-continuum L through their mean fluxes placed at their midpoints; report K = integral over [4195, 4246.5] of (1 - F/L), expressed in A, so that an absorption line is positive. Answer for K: -3.4 A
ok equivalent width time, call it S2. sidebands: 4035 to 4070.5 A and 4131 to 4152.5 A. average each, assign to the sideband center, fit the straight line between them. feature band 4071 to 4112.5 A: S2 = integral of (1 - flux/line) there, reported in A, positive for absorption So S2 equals 4.8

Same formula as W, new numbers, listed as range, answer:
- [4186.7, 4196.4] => 25.5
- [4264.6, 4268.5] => 25.3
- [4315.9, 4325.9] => 27.7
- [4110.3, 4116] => 22.8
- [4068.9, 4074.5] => 26.5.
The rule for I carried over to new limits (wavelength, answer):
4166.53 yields 25.38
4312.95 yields 25.3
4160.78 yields 24.85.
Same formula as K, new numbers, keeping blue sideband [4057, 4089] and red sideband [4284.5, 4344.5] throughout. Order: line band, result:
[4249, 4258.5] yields -1.2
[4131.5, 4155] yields 0.5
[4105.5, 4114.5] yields 1.5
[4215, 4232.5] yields -1.3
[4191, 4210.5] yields -1.0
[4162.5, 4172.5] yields -0.2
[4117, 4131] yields 0.2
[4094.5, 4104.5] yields 2.5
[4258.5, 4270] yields -0.6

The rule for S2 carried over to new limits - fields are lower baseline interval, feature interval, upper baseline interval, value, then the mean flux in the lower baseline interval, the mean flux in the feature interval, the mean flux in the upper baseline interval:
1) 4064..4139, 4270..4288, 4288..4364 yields -0.5 A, 23.6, 25.6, 25.3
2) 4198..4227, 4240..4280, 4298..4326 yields -1.1 A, 27.4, 26.9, 24.9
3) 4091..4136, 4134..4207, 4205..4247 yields -1.4 A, 22.8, 25.4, 27.1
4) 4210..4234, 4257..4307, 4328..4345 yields 1.1 A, 27.2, 25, 24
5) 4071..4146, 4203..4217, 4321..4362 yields -2.2 A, 23.5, 28.2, 25.7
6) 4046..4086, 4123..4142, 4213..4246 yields 1.4 A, 26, 24.4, 26.9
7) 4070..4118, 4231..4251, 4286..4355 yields -2.4 A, 22.9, 27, 24.8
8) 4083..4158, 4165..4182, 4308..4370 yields -1.3 A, 23.6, 26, 26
